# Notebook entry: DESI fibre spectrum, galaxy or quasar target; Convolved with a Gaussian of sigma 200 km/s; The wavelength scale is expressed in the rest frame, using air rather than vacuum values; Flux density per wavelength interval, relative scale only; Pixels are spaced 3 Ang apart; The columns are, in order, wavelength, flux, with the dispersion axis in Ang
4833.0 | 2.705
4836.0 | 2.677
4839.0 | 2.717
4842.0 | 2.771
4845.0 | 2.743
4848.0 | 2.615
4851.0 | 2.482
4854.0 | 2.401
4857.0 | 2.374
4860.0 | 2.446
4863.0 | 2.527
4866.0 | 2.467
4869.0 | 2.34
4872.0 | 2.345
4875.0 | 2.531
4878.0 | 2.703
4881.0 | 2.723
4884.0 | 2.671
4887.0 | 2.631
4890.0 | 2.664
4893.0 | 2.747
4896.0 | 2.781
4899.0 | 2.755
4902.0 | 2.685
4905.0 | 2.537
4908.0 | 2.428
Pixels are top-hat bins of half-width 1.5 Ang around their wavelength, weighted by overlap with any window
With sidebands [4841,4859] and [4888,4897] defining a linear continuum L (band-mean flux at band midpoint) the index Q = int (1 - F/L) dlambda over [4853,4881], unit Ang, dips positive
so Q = 1.6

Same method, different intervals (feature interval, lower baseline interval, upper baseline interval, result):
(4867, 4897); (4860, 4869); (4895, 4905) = -0.27 Ang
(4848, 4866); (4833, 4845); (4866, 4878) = 0.78 Ang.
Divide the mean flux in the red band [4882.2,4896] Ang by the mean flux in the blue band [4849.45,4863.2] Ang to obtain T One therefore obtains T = 1.10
